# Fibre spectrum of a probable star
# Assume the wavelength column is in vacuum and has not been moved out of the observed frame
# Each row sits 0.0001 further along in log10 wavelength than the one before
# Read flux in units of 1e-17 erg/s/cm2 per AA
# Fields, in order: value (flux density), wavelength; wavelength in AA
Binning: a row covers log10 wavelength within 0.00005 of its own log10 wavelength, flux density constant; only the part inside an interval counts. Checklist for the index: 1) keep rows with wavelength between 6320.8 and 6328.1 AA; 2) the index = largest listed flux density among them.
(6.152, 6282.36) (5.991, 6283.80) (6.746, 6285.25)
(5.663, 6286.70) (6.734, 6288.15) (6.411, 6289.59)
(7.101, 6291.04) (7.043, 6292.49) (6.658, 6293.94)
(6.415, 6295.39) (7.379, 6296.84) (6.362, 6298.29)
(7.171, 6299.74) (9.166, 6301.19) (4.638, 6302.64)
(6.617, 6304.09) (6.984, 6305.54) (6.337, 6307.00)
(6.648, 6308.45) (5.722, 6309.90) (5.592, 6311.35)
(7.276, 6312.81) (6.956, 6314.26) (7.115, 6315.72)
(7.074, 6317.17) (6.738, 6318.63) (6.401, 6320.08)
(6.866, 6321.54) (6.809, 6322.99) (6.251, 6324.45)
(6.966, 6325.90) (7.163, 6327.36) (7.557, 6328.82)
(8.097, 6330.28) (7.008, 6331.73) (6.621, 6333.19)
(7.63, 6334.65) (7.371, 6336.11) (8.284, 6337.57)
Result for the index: 7.163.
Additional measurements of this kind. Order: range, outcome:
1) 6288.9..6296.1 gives 7.101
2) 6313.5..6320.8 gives 7.115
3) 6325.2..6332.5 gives 8.097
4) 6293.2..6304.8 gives 9.166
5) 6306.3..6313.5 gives 7.276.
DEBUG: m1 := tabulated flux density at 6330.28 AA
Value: 8.097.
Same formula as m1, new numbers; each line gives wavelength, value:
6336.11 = 7.371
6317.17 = 7.074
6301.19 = 9.166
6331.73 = 7.008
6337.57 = 8.284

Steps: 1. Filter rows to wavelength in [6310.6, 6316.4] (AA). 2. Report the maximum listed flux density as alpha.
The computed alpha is 7.276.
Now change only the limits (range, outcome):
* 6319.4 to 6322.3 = 6.866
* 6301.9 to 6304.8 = 6.617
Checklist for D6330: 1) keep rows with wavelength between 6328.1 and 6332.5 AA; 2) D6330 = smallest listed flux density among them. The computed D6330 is 7.008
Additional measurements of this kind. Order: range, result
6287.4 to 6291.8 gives 6.411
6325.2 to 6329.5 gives 6.966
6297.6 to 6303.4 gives 4.638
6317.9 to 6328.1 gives 6.251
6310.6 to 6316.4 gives 5.592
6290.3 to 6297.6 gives 6.415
